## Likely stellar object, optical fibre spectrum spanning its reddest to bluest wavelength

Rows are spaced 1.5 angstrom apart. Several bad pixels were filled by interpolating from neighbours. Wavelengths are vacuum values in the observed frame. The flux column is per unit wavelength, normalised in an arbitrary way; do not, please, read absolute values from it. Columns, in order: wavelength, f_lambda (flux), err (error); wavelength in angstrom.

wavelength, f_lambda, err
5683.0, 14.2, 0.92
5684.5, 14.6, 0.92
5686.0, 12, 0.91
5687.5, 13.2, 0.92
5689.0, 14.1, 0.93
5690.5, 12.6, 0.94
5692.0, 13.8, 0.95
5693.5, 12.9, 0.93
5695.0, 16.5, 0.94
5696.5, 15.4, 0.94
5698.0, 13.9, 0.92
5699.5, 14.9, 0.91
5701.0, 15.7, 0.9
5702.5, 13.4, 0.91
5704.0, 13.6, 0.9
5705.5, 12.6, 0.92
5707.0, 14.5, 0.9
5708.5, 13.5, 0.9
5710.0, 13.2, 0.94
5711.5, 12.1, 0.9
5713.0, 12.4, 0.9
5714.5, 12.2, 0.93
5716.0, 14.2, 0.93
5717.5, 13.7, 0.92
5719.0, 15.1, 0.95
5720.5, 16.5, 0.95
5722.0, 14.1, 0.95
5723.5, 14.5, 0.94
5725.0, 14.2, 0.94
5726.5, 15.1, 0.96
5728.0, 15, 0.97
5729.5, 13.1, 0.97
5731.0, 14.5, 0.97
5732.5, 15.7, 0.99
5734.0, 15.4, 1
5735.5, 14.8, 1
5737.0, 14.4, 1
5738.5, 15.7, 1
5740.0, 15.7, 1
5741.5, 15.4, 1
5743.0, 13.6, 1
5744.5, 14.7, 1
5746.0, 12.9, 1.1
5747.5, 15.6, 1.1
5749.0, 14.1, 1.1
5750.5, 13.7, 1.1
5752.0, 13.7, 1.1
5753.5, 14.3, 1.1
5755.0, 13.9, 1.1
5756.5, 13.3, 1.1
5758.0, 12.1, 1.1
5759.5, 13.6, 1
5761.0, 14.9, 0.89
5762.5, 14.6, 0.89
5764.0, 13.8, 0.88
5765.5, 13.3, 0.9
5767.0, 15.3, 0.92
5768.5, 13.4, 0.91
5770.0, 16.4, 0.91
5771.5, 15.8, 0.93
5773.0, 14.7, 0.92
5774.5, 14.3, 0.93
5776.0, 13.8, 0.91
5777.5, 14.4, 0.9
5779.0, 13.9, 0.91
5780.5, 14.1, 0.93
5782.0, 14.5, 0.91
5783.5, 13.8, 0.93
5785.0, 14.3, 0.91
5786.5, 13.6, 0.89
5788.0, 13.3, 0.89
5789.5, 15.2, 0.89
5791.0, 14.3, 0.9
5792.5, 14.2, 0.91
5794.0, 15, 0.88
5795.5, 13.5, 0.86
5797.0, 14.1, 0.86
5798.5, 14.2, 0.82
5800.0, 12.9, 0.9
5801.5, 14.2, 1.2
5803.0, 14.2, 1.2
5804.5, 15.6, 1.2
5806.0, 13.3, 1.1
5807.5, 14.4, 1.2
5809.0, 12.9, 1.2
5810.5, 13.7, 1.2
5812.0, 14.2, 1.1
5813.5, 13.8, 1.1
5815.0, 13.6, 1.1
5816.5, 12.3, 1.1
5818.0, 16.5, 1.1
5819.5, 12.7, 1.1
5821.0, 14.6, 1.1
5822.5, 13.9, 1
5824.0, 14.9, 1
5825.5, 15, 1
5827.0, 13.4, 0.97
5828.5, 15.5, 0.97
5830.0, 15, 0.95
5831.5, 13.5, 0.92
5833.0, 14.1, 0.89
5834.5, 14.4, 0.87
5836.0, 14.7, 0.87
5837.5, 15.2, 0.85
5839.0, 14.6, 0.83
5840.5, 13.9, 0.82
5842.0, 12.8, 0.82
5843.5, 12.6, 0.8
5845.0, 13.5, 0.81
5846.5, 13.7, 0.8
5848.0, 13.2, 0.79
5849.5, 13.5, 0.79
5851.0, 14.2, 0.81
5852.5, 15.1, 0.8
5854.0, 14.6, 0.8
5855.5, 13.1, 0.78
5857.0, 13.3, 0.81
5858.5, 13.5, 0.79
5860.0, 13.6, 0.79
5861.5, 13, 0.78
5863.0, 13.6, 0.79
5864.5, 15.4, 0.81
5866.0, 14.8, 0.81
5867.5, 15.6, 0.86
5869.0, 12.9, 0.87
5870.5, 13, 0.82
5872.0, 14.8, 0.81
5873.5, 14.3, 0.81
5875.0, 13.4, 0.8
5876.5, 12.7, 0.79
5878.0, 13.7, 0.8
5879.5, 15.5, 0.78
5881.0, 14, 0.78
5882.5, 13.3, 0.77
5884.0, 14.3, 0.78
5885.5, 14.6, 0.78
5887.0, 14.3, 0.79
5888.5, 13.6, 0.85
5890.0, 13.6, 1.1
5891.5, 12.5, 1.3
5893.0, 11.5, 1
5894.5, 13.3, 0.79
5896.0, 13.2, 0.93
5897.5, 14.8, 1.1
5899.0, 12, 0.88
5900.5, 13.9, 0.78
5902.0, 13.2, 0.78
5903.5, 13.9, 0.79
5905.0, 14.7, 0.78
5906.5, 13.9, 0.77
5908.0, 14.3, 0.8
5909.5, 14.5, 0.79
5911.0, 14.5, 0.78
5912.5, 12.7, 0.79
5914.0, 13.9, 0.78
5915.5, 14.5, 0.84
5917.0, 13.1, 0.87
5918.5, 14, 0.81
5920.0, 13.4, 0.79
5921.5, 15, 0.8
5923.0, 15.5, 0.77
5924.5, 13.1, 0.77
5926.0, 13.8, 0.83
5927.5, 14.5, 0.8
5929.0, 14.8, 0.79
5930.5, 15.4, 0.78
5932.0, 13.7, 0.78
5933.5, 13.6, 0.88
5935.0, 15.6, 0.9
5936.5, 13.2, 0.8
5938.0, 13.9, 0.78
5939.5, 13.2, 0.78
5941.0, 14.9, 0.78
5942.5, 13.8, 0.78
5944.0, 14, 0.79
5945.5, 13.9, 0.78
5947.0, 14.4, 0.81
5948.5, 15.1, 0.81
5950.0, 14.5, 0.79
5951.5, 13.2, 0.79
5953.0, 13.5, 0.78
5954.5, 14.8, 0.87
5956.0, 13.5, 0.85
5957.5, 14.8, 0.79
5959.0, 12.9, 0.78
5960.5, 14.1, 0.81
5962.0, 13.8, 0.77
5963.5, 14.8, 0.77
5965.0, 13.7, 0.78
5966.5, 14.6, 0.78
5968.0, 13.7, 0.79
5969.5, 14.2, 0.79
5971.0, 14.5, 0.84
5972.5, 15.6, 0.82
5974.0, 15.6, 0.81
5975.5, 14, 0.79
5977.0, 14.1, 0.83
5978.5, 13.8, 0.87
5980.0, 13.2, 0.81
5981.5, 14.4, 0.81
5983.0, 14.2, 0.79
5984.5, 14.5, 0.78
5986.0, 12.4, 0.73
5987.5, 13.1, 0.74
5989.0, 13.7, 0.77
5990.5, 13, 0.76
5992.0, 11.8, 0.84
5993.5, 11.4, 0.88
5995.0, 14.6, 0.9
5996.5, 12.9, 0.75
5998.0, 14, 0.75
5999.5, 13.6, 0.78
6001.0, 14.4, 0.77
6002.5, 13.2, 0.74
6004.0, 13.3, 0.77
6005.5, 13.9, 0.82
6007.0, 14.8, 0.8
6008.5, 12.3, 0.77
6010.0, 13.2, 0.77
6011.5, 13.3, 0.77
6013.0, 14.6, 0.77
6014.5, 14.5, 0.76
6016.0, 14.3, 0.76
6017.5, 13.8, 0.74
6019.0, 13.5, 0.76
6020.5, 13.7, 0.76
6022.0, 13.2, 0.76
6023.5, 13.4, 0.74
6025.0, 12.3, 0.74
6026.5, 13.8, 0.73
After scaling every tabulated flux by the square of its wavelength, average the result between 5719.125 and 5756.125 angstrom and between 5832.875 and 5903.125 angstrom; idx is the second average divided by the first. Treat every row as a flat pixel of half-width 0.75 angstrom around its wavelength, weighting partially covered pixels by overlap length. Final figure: 1.0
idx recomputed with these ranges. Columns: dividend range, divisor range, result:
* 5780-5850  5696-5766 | 1.02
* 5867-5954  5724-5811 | 1.02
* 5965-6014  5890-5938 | 1.02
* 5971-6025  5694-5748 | 1.05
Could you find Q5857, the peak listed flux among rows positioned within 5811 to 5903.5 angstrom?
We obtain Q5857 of 16.5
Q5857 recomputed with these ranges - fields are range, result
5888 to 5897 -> 13.6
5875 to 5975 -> 15.6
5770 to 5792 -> 16.4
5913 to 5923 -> 15.5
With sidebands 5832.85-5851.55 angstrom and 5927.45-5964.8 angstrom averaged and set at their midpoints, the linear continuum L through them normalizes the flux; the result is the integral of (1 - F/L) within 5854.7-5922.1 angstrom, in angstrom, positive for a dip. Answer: 1.0 angstrom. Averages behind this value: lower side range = 13.9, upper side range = 14.1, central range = 13.8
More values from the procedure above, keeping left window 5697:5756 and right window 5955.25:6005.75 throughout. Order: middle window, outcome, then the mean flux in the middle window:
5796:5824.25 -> 0.2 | 14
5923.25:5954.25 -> -0.6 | 14.1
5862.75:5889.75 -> -0.2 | 14.1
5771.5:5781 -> -0.1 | 14.3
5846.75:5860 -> 0.2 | 13.8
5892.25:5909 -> 0.5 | 13.5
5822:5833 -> -0.3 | 14.4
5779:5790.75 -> 0.0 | 14.1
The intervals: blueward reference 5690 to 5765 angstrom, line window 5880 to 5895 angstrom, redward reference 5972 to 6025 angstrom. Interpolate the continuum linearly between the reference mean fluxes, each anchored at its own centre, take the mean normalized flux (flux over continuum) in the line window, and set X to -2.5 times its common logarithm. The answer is 0.027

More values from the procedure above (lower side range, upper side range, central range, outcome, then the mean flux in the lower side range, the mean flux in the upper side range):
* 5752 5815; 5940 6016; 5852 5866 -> 0.007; 14.1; 13.9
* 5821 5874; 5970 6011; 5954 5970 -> -0.024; 14.1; 13.7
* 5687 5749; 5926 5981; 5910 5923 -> 0.016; 14.3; 14.2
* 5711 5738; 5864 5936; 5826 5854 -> 0.001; 14.3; 14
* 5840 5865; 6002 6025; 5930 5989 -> -0.036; 13.7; 13.6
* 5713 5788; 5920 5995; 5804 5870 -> 0.013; 14.3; 14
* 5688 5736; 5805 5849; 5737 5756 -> -0.024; 14.2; 14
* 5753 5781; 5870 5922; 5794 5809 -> 0.004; 14.2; 13.8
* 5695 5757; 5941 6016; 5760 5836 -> -0.005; 14.3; 13.9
